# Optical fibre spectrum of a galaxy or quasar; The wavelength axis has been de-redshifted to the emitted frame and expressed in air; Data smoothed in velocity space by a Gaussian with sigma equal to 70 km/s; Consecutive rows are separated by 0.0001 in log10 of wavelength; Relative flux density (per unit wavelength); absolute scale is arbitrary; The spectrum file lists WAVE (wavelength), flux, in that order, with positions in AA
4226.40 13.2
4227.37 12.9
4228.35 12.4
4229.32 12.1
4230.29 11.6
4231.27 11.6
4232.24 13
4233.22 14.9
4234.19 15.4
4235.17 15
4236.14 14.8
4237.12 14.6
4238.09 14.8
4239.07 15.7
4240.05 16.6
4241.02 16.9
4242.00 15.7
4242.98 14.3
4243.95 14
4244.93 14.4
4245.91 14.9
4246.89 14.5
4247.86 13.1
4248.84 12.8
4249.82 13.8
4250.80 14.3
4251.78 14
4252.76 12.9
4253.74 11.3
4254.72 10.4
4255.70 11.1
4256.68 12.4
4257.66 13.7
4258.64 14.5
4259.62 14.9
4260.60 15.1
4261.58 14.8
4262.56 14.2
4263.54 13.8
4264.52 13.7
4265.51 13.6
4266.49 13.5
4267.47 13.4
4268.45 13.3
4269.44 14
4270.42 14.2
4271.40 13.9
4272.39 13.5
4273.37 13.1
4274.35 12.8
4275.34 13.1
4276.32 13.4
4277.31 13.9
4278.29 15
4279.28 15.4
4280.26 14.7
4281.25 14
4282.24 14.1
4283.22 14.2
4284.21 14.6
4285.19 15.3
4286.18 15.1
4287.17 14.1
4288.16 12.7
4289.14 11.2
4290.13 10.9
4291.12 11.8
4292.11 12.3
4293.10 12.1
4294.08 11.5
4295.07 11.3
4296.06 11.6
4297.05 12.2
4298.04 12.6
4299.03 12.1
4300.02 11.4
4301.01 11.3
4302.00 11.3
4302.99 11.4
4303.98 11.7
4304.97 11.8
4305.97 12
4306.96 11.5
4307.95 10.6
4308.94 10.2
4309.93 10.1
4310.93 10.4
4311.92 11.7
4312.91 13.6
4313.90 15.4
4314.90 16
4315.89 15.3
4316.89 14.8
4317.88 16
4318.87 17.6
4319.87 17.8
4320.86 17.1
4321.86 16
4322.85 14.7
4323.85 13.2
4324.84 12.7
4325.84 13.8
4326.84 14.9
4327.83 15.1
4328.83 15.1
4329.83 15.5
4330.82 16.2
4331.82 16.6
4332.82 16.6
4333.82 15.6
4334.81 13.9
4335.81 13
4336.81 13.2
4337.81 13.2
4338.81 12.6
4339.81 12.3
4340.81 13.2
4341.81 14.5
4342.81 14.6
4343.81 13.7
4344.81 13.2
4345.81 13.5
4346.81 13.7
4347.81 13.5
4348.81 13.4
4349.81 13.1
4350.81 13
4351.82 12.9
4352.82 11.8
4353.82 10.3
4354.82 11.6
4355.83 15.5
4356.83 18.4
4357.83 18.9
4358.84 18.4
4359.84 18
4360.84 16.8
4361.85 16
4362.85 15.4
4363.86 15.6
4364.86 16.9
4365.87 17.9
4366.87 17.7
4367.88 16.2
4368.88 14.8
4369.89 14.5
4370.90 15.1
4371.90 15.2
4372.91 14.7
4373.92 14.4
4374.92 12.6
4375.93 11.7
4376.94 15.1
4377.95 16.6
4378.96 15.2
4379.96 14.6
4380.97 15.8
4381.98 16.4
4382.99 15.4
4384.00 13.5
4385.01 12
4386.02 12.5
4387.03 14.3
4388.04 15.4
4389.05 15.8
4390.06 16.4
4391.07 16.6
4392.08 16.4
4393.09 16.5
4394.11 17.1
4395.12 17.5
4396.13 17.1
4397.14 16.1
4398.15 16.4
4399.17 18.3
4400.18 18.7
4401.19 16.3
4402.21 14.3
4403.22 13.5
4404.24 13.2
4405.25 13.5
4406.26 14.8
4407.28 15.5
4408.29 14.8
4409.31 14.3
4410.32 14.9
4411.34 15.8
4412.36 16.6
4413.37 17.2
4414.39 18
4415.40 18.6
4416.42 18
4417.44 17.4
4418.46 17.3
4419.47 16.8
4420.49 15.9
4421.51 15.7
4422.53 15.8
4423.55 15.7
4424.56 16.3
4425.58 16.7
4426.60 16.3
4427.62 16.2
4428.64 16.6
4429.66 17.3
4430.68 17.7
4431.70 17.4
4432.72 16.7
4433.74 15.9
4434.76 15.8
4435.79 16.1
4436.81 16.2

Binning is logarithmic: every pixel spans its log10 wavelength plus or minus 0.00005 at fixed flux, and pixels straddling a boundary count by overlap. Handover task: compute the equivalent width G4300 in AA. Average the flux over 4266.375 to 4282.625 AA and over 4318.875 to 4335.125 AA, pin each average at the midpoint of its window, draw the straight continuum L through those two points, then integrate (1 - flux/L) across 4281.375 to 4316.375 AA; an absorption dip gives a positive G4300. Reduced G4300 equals 5.0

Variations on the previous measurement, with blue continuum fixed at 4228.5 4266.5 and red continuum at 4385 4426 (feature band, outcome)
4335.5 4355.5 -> 2.85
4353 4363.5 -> -0.29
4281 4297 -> 1.73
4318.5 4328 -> -0.23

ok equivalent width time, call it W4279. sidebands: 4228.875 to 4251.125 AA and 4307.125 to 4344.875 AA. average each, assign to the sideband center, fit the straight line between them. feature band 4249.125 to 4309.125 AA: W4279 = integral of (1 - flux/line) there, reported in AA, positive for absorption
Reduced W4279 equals 5.26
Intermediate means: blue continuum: 14.3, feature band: 13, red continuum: 14.2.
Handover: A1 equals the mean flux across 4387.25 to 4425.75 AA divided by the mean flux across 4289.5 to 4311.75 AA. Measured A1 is 1.4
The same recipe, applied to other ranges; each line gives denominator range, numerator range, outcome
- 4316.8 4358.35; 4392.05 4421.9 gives 1.12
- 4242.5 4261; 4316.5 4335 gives 1.15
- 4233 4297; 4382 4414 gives 1.13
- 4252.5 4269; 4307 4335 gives 1.09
